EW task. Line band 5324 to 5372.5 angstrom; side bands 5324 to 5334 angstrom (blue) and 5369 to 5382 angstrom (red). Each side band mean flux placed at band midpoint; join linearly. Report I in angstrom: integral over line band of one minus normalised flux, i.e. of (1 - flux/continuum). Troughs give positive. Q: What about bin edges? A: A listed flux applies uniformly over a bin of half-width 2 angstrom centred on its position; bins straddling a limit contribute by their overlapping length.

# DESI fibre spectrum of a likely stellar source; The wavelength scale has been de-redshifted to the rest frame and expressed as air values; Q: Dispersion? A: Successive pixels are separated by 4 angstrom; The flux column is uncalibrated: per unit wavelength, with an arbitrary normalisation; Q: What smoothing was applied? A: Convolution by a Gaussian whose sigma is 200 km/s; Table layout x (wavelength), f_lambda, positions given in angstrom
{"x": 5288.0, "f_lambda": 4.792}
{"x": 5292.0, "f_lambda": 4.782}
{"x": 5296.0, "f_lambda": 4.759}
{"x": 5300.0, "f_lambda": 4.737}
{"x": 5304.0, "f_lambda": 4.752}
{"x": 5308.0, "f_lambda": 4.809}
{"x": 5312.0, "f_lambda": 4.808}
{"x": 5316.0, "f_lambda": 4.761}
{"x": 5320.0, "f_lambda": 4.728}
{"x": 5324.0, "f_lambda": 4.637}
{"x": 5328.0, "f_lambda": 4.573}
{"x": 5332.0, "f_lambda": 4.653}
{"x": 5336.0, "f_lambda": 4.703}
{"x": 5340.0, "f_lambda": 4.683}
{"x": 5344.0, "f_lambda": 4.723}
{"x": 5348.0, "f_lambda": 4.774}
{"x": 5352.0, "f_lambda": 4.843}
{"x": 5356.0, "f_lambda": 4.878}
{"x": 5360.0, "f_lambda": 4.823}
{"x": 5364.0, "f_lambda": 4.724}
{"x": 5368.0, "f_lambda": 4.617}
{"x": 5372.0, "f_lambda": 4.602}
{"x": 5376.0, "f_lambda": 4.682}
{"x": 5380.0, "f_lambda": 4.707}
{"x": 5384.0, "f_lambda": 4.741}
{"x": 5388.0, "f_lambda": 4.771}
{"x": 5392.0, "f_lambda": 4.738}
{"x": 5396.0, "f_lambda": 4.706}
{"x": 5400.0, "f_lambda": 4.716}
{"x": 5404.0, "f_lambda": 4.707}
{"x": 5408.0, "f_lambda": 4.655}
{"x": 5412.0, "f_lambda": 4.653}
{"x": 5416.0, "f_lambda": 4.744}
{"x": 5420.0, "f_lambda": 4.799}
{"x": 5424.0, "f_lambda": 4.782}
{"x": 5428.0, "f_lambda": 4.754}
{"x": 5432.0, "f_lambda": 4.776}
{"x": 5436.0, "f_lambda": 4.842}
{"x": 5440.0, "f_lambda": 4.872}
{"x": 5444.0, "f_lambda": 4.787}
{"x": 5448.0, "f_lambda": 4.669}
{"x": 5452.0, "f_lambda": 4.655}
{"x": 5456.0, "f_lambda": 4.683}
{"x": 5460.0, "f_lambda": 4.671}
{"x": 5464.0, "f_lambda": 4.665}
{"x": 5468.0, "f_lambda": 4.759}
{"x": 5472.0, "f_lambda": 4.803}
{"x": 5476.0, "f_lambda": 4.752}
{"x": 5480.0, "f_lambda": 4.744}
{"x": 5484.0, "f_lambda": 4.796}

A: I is -0.9 angstrom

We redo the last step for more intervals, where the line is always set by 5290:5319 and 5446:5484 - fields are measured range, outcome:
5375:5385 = 0.1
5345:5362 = -0.2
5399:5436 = 0.0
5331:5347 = 0.2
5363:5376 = 0.3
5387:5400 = 0.0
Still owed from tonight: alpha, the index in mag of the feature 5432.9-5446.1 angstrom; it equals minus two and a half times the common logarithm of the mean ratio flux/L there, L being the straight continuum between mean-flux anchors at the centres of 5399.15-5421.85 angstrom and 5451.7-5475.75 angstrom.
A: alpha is -0.03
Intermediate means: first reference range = 4.71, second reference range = 4.71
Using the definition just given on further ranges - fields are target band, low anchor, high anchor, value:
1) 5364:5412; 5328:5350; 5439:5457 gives 0.00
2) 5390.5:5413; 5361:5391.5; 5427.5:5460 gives 0.00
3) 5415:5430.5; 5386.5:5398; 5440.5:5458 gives -0.01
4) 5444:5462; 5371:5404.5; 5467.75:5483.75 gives 0.02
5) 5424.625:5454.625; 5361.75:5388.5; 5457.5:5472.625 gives -0.01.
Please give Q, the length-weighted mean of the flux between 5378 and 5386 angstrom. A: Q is 4.72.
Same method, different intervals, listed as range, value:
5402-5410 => 4.68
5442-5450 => 4.73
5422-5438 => 4.79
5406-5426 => 4.73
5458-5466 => 4.67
